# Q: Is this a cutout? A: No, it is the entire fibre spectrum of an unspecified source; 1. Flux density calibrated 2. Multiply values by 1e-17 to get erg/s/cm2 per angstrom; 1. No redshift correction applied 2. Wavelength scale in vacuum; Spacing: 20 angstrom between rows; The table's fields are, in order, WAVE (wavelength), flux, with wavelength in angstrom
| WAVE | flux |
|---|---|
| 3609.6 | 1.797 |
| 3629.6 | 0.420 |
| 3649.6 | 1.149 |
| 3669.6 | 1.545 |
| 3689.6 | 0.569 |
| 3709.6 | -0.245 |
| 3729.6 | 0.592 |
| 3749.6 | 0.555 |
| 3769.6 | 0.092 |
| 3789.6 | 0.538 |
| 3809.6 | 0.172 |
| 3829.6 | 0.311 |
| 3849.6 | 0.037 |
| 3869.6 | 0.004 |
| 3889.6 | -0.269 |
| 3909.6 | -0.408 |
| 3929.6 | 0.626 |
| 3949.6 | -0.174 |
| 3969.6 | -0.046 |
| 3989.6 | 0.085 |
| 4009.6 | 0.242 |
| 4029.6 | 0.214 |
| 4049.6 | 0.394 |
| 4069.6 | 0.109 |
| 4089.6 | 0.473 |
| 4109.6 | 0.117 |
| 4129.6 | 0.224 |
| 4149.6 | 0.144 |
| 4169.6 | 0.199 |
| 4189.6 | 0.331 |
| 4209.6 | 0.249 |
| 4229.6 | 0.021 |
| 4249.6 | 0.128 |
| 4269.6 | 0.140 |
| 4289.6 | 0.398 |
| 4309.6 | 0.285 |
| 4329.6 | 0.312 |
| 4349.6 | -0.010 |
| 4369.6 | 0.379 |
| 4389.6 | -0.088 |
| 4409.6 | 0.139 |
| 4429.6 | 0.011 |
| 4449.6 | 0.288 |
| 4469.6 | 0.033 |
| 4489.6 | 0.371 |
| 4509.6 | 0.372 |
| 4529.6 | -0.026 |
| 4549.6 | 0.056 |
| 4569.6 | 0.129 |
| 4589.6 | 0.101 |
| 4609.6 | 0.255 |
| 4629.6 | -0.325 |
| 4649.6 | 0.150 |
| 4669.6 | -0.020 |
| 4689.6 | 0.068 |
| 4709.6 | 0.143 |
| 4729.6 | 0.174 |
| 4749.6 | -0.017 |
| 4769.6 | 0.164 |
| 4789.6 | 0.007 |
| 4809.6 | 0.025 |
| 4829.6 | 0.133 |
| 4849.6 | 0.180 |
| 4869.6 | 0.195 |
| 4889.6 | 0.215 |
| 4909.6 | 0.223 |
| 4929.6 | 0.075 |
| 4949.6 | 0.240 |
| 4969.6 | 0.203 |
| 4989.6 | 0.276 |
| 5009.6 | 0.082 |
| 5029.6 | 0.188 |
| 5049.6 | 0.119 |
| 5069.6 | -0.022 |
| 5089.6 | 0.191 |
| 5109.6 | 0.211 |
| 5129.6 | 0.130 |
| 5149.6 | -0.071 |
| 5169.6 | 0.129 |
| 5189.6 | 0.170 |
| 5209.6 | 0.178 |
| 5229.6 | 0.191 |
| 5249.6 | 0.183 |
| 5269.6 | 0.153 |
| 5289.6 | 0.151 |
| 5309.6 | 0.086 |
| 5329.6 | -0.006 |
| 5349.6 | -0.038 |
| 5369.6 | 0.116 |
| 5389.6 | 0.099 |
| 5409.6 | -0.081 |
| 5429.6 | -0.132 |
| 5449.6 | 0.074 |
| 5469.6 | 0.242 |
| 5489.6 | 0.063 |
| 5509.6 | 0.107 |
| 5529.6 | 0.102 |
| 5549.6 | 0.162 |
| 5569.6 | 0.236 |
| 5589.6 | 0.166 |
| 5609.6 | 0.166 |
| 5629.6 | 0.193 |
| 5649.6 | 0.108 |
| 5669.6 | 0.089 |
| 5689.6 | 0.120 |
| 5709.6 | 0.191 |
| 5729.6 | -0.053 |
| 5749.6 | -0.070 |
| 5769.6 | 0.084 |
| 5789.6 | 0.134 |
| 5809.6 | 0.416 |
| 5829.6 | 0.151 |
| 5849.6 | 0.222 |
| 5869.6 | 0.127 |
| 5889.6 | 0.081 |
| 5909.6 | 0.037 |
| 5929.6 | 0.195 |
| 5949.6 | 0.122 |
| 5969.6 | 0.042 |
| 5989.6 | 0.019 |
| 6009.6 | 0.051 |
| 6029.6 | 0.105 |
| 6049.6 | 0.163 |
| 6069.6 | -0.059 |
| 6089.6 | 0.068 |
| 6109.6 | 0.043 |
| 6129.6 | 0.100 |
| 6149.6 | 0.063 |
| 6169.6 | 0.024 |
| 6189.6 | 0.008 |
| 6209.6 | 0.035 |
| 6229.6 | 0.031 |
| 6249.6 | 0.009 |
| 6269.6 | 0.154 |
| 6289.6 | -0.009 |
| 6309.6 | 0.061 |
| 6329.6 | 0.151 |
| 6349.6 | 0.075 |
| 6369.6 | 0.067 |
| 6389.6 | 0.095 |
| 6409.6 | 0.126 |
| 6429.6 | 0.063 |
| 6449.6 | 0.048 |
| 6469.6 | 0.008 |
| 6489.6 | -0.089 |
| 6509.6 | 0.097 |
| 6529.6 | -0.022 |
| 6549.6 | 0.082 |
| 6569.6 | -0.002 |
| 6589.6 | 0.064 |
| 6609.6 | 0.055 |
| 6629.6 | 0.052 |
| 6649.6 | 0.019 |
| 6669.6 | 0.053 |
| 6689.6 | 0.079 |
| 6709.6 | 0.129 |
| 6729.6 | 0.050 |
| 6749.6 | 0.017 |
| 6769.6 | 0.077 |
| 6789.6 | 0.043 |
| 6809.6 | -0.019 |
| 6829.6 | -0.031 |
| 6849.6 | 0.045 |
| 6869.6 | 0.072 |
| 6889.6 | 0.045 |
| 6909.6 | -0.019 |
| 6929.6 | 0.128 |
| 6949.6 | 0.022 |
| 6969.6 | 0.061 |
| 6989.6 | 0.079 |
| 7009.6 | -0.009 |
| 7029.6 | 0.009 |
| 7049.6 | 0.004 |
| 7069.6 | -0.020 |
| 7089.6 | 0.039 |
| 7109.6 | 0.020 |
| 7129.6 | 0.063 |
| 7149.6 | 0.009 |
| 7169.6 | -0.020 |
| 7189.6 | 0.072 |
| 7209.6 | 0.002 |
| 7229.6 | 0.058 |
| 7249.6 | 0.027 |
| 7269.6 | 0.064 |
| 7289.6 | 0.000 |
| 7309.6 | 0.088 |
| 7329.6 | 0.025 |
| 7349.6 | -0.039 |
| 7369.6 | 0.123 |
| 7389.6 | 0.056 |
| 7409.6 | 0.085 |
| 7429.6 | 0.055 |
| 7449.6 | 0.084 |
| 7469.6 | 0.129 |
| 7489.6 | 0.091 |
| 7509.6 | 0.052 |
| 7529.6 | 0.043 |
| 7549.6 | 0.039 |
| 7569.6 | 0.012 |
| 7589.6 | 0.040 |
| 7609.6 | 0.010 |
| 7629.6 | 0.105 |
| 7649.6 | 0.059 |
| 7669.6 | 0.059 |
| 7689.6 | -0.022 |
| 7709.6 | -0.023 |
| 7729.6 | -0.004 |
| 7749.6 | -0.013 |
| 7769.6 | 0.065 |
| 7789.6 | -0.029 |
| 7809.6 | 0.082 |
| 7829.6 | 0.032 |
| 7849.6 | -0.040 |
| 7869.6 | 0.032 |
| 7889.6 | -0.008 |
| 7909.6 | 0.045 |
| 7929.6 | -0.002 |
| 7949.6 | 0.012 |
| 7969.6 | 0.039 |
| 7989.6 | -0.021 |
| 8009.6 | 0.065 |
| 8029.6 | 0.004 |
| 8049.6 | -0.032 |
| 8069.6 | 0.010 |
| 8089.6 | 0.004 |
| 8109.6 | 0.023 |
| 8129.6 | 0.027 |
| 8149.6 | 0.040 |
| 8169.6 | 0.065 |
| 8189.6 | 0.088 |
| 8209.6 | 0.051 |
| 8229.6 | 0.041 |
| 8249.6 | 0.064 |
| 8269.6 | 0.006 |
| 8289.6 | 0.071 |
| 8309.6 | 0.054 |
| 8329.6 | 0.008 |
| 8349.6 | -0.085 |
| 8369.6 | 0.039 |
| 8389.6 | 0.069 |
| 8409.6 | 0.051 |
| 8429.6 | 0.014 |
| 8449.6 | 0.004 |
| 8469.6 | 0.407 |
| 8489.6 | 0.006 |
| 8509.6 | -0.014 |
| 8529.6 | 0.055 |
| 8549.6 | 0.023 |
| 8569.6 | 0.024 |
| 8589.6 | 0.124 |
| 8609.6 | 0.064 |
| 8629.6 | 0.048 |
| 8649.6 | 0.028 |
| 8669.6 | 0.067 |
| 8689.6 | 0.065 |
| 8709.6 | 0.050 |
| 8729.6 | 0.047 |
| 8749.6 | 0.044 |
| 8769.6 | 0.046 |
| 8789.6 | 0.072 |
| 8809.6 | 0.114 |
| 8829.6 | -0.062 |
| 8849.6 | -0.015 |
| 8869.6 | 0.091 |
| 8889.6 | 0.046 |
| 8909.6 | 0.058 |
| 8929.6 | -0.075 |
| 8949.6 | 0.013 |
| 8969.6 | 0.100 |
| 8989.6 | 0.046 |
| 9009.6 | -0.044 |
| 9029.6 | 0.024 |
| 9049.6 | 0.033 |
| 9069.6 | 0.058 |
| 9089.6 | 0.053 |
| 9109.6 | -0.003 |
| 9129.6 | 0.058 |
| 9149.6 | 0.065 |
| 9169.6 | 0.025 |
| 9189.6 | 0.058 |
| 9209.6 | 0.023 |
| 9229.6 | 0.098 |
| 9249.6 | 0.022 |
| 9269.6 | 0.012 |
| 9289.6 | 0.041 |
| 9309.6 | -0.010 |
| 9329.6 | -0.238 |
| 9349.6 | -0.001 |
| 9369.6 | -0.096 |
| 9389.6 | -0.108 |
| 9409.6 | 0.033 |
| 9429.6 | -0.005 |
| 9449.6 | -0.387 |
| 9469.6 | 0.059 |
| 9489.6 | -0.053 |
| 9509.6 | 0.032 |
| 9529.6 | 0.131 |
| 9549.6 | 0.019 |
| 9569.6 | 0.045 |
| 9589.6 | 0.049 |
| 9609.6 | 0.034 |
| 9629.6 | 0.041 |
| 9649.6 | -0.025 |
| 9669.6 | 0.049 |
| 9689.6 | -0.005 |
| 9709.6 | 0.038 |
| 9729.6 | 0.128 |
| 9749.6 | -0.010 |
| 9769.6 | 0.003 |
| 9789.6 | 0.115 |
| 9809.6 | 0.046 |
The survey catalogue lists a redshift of 1.272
